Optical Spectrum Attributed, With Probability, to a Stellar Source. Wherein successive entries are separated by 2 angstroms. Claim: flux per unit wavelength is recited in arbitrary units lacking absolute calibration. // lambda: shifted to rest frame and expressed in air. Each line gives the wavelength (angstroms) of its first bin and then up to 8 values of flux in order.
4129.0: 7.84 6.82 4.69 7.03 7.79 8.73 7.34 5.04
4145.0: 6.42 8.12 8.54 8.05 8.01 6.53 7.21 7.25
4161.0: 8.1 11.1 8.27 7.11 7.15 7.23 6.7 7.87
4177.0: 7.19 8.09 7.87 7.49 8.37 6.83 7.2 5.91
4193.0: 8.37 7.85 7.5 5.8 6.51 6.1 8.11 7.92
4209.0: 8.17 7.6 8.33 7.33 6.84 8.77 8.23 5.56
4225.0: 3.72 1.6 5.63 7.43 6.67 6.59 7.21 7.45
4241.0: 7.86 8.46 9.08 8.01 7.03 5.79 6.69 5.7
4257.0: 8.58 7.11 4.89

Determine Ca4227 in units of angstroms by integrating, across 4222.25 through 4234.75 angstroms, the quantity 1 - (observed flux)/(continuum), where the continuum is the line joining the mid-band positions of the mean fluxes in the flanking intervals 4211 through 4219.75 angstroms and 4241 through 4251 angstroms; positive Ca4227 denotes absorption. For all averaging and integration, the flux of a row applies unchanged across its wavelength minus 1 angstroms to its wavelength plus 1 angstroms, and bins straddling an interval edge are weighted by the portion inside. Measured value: 4.2 angstroms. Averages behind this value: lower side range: 7.77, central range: 5.18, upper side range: 7.88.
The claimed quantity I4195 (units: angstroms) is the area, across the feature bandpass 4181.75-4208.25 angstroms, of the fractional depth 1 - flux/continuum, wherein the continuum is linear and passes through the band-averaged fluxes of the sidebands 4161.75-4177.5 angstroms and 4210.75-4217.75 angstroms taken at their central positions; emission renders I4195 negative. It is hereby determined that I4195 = 1.50 angstroms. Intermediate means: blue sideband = 7.85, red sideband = 7.54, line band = 7.24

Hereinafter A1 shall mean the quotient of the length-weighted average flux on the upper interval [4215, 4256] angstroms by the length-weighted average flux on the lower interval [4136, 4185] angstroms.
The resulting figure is 0.9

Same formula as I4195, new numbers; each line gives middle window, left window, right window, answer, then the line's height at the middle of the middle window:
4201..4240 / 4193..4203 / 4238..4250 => 3.4 angstroms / 7.47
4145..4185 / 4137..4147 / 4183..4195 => -2.9 angstroms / 7.24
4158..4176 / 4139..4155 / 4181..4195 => -1.1 angstroms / 7.41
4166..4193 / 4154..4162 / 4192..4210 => -0.1 angstroms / 7.32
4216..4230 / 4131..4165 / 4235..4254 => 3.2 angstroms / 7.47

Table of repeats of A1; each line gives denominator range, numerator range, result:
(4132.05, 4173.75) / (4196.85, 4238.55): 0.90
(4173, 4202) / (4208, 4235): 0.90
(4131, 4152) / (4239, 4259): 1.04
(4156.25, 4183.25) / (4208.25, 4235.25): 0.85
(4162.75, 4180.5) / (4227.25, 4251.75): 0.92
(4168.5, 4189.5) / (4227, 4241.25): 0.88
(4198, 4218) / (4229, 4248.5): 1.03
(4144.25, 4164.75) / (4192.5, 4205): 0.89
